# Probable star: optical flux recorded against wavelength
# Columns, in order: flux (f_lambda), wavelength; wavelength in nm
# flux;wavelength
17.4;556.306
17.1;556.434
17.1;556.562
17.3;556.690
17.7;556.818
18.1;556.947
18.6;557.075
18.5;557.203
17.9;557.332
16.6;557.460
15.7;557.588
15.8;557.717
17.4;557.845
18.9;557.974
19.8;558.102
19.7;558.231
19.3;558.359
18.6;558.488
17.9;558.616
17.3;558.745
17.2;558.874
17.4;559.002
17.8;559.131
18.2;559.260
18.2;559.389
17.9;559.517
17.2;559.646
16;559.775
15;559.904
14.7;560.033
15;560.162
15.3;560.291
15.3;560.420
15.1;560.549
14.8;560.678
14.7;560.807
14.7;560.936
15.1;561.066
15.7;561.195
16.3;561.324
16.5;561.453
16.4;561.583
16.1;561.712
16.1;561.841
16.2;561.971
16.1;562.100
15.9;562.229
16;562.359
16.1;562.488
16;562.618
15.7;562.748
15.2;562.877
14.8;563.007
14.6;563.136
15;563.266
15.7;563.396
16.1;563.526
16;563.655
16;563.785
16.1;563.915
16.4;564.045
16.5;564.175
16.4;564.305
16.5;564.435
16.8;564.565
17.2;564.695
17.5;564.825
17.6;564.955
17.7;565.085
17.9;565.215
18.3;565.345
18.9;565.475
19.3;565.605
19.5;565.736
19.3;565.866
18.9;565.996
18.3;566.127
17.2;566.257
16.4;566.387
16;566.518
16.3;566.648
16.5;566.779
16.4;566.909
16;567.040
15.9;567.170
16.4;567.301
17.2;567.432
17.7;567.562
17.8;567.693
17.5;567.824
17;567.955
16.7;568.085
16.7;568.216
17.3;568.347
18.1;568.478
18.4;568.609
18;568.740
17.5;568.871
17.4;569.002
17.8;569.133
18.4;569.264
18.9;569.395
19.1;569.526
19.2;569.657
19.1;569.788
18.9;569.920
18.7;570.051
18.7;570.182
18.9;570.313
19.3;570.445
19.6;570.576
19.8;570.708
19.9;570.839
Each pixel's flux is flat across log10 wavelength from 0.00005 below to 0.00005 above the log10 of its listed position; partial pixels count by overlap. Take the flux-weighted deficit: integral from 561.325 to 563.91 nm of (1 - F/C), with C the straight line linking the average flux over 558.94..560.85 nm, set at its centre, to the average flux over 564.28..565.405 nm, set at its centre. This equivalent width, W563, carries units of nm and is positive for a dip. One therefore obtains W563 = 0.15 nm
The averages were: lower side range 16.2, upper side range 17.4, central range 15.8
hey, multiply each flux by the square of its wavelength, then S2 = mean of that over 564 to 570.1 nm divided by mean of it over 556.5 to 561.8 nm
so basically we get 1.07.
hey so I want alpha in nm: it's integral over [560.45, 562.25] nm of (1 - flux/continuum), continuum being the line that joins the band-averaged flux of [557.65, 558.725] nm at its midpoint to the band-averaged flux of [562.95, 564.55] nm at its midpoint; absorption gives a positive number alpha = 0.134 nm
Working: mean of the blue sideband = 18.4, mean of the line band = 15.7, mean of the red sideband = 15.9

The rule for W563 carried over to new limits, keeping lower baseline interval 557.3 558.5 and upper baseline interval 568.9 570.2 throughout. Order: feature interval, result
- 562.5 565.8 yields 0.29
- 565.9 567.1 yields 0.10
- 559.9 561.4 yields 0.24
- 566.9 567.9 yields 0.09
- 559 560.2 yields 0.09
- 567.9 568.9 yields 0.06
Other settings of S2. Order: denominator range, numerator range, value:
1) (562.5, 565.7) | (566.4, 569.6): 1.05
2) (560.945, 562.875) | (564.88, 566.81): 1.14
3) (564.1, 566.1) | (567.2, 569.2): 0.98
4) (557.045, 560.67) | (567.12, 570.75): 1.09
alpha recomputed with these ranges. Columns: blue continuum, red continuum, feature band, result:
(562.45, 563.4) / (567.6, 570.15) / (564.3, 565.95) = -0.17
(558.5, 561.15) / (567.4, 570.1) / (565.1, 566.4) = -0.08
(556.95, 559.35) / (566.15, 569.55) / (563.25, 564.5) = 0.10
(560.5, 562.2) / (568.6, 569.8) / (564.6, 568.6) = 0.00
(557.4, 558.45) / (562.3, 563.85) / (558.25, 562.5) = 0.11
